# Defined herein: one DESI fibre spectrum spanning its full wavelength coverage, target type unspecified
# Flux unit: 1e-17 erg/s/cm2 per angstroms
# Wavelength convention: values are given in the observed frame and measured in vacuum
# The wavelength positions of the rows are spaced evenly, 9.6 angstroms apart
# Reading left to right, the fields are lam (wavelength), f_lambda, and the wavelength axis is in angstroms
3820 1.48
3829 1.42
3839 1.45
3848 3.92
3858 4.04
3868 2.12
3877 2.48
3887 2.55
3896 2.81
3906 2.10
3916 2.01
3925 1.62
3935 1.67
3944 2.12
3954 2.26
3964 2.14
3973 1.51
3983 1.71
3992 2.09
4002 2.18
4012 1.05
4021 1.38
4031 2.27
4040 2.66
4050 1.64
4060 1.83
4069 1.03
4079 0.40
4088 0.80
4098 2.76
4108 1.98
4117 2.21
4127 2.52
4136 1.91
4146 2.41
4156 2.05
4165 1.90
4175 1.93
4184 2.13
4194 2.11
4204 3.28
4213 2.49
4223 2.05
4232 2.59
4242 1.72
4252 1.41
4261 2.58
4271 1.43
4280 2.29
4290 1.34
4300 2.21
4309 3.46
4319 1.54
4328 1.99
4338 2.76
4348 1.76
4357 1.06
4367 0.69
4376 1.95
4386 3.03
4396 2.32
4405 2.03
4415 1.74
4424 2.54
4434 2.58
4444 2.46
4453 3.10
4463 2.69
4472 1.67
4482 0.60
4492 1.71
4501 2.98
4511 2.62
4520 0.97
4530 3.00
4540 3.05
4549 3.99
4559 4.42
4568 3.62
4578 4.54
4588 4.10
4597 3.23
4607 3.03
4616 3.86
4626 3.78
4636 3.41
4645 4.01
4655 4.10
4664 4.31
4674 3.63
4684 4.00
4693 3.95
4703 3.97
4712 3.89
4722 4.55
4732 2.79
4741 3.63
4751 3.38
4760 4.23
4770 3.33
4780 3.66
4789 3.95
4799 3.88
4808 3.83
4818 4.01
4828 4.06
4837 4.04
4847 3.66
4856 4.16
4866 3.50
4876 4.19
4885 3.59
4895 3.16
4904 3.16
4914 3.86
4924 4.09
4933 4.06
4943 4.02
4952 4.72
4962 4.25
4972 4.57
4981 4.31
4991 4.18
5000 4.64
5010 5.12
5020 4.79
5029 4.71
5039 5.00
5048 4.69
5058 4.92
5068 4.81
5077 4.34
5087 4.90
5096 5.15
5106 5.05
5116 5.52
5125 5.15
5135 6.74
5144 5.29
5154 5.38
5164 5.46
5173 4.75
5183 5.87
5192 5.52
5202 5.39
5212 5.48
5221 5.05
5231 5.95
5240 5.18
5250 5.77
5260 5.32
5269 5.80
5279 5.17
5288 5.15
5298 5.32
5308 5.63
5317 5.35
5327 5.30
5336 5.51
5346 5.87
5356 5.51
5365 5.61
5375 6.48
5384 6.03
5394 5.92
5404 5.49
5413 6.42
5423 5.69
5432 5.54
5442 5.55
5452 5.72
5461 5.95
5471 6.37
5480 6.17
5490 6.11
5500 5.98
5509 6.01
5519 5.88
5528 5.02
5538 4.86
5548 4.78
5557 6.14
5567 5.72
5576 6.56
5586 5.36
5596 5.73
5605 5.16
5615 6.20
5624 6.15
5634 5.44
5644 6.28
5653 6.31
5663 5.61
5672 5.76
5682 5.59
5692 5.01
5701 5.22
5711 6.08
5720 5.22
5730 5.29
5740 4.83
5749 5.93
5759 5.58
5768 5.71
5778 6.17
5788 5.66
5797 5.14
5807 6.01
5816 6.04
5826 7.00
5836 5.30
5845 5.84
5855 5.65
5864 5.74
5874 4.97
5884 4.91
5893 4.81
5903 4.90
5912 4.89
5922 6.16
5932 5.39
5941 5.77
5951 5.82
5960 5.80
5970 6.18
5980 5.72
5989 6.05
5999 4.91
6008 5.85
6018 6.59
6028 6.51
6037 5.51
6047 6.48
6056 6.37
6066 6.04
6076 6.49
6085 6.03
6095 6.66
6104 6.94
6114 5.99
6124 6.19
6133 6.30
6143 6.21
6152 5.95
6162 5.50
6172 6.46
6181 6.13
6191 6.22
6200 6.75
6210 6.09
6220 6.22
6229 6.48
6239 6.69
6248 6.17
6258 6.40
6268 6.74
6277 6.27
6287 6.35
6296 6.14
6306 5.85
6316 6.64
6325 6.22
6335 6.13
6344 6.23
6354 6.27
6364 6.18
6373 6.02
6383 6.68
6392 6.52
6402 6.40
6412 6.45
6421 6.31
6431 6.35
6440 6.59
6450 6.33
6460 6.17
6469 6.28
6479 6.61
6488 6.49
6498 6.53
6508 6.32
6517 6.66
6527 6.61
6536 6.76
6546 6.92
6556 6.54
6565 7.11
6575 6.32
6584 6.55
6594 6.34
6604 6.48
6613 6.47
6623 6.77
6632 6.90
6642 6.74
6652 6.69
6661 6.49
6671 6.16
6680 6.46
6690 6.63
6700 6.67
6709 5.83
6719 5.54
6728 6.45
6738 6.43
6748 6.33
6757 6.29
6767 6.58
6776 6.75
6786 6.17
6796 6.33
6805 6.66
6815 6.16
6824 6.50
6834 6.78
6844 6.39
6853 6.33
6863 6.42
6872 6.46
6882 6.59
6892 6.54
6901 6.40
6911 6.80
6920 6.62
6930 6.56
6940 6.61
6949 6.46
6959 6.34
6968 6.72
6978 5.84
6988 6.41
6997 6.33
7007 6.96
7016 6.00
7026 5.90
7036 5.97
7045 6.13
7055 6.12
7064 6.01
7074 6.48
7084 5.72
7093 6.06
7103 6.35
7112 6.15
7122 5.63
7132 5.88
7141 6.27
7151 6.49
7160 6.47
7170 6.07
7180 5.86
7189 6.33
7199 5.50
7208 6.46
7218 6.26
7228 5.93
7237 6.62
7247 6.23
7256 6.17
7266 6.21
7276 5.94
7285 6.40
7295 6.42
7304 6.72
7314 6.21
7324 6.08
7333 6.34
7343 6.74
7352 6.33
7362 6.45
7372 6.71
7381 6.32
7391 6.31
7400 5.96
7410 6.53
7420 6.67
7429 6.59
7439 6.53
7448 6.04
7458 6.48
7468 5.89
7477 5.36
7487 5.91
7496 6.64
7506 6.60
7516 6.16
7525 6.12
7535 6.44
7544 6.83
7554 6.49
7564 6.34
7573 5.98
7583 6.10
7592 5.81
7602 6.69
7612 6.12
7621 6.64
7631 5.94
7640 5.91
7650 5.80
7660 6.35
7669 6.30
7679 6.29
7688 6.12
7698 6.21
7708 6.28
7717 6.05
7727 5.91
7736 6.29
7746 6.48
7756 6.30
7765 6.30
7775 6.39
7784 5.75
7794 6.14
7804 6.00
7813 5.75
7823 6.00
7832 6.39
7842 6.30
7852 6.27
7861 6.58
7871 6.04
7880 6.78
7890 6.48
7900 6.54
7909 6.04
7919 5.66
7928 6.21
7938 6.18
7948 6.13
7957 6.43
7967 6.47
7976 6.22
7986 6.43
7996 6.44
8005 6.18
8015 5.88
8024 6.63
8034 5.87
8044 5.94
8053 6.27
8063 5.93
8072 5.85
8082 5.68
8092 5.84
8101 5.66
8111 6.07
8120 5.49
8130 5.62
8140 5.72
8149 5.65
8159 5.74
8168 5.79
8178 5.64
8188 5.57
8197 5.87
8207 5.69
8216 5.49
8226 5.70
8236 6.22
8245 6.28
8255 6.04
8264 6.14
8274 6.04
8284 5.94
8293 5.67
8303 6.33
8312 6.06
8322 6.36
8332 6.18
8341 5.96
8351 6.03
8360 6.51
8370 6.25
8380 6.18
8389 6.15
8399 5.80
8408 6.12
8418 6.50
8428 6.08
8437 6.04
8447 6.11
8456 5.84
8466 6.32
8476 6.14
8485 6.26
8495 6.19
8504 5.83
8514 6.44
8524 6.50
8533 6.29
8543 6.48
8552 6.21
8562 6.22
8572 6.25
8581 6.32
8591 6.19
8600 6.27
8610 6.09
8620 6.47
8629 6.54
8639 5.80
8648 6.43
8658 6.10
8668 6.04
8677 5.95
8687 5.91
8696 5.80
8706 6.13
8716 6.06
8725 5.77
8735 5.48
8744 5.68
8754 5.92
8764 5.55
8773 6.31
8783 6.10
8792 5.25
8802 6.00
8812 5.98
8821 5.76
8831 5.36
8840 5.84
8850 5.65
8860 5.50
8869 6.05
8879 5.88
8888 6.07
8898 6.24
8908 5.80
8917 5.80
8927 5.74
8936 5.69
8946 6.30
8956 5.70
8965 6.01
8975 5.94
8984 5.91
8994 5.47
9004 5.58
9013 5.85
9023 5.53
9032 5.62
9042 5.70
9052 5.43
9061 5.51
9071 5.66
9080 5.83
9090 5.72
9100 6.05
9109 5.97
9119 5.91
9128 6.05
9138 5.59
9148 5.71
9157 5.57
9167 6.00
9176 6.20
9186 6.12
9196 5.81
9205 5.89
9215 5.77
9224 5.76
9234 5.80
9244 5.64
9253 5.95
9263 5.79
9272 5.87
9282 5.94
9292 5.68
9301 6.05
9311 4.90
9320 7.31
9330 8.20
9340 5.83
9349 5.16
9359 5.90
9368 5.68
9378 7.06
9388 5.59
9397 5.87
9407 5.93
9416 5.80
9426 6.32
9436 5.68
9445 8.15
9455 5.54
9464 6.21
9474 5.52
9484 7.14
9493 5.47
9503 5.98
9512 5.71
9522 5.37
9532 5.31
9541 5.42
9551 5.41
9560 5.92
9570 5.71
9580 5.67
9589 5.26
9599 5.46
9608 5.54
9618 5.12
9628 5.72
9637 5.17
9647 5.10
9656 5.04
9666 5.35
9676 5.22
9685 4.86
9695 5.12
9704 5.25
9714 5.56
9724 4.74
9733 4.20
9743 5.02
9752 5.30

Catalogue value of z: 0.139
